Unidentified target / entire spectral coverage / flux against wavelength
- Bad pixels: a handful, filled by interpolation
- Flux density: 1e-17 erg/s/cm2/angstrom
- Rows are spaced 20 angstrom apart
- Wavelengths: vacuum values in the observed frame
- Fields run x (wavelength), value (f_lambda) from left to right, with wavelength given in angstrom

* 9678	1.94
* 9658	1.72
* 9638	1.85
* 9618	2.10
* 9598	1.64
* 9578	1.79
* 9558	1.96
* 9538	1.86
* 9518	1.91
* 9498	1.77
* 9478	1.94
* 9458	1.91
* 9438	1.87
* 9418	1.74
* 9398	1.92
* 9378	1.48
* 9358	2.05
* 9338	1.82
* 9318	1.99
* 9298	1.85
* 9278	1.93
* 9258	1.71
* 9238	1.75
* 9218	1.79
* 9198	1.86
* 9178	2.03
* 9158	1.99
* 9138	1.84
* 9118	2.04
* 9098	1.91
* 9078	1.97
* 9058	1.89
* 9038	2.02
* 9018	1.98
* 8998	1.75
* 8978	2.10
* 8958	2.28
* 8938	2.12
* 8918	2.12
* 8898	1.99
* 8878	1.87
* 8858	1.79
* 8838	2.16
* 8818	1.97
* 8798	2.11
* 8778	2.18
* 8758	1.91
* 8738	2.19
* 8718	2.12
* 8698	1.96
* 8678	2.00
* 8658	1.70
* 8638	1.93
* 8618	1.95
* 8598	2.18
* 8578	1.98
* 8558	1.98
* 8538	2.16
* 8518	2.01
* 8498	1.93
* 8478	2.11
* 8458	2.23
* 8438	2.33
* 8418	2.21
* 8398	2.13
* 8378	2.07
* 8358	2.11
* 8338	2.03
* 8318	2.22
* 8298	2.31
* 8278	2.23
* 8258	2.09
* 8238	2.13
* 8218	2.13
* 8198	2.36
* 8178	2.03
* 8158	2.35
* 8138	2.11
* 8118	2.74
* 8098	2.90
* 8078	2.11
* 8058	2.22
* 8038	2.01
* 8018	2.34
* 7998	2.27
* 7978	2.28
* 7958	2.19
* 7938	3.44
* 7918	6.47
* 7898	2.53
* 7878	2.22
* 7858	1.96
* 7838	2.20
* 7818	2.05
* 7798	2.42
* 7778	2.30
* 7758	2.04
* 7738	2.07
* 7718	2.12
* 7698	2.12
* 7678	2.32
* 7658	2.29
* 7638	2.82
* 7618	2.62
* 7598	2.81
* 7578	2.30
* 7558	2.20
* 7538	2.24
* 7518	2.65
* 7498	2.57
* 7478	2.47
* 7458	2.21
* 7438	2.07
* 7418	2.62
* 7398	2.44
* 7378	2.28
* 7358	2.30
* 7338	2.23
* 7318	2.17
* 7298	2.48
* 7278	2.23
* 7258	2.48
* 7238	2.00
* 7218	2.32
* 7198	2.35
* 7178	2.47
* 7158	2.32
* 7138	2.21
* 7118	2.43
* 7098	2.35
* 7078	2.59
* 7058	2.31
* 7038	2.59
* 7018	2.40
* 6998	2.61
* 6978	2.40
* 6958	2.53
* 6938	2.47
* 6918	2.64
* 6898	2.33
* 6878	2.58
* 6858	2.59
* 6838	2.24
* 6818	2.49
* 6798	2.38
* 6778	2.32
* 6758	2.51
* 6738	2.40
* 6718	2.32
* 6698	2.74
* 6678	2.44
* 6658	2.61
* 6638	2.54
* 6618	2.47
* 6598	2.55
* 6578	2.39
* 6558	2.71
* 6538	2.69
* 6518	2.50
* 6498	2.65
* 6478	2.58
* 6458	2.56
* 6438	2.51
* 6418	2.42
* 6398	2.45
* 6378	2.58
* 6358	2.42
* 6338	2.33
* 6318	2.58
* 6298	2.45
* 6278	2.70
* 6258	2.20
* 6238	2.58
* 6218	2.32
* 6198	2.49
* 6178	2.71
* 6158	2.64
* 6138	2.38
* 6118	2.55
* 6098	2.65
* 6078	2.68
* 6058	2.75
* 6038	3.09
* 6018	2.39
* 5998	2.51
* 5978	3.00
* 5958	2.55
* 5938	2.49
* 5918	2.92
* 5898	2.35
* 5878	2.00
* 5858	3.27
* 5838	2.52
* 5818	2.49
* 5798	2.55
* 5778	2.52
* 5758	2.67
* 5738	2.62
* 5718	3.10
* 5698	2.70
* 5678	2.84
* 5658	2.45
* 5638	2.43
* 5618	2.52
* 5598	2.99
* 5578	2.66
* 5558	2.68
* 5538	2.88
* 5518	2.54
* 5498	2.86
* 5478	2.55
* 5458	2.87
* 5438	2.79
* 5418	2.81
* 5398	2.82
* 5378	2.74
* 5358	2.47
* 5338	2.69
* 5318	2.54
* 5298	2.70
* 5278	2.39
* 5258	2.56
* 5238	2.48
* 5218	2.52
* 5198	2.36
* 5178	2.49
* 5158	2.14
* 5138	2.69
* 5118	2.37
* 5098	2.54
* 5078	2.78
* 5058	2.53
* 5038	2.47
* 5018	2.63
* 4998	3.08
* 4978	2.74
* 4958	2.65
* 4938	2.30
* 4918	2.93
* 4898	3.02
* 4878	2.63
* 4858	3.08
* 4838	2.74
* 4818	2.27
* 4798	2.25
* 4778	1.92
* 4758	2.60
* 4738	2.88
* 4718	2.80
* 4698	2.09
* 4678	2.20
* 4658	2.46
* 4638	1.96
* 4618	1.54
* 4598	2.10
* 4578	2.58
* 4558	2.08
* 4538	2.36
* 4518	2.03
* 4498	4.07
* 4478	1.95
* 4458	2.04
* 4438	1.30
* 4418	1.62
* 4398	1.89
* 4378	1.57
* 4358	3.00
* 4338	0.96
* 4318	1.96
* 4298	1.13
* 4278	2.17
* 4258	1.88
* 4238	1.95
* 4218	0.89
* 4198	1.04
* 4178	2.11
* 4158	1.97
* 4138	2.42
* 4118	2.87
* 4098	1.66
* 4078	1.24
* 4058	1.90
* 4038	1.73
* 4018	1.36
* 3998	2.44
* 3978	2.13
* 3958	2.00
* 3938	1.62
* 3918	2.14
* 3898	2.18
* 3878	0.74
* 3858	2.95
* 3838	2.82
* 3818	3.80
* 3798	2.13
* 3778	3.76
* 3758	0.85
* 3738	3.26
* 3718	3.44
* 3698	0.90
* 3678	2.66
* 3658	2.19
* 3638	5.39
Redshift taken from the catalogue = 0.21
